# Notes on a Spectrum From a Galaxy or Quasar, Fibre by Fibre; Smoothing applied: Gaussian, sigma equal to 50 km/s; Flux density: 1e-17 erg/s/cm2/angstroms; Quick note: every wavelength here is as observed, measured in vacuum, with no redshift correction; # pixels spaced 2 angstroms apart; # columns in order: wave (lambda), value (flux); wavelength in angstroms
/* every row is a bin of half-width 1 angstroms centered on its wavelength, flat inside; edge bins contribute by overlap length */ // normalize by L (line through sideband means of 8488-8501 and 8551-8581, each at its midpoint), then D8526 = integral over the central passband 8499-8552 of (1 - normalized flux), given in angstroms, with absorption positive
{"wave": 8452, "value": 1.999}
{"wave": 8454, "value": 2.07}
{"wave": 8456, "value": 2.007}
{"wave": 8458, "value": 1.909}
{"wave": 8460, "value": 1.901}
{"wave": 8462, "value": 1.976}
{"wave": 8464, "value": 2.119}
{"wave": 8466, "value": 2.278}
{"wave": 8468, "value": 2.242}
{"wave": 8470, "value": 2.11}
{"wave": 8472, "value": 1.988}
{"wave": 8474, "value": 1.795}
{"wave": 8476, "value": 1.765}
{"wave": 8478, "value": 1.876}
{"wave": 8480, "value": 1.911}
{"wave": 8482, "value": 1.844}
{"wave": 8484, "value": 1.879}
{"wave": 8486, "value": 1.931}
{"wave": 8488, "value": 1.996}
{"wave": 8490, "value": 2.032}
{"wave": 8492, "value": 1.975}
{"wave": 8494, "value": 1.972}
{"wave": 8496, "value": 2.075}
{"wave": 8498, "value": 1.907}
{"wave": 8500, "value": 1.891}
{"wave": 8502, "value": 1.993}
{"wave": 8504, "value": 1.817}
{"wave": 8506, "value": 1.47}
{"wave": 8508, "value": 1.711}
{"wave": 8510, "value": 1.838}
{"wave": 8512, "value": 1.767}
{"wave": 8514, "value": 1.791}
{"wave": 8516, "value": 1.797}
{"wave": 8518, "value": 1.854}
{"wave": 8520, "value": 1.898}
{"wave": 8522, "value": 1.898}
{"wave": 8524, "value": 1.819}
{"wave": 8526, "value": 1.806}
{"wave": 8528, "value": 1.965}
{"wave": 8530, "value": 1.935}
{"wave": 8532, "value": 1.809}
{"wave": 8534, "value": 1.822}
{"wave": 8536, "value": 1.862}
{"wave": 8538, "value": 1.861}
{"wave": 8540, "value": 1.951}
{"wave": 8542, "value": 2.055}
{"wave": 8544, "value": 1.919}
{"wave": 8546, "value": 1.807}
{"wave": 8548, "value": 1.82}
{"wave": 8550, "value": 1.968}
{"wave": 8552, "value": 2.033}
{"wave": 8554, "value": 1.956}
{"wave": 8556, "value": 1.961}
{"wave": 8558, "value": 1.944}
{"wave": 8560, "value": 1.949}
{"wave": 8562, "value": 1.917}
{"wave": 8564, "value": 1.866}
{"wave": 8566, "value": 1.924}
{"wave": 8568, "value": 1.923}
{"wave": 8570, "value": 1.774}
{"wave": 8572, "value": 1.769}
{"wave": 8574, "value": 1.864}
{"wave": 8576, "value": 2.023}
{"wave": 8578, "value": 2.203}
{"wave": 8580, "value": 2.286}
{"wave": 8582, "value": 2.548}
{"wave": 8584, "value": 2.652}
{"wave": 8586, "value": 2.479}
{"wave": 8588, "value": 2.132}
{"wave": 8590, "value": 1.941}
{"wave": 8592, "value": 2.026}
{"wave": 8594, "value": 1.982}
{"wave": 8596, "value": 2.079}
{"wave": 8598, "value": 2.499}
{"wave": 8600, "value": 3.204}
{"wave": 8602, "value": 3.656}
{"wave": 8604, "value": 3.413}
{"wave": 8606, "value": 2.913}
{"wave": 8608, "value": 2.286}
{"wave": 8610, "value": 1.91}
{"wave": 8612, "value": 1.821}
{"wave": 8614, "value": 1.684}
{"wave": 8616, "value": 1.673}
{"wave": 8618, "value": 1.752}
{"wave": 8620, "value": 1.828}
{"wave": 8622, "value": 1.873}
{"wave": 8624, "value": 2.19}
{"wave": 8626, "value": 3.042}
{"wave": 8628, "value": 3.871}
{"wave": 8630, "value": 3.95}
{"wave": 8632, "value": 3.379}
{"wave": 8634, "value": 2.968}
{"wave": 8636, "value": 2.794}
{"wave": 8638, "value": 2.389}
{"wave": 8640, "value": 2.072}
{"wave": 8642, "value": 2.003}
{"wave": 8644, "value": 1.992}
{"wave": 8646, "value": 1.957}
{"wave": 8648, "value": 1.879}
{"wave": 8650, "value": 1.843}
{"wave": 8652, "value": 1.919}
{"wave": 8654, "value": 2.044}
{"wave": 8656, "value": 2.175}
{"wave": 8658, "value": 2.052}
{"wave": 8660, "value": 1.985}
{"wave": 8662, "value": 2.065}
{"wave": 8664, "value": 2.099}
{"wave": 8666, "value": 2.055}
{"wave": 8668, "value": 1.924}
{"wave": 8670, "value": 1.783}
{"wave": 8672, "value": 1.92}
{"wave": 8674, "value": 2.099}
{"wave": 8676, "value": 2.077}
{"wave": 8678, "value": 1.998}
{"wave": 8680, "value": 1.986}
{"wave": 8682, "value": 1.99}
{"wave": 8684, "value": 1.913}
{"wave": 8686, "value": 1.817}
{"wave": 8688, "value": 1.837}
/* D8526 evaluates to 3.1 angstroms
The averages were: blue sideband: 1.98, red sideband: 1.96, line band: 1.85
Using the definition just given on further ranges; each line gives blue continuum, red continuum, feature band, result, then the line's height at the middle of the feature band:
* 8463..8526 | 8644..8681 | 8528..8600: -3.22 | 1.94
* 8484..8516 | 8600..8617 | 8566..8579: 1.97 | 2.27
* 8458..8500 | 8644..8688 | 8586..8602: -3.16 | 1.98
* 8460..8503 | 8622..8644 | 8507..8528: 3.33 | 2.17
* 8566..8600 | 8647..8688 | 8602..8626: -1.47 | 2.09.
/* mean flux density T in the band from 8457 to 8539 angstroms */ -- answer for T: 1.9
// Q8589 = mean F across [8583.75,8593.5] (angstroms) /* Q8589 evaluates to 2.2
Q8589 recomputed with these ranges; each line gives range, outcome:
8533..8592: 2.01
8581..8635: 2.51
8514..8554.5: 1.89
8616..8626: 2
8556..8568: 1.92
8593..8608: 2.79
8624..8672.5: 2.34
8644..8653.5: 1.92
